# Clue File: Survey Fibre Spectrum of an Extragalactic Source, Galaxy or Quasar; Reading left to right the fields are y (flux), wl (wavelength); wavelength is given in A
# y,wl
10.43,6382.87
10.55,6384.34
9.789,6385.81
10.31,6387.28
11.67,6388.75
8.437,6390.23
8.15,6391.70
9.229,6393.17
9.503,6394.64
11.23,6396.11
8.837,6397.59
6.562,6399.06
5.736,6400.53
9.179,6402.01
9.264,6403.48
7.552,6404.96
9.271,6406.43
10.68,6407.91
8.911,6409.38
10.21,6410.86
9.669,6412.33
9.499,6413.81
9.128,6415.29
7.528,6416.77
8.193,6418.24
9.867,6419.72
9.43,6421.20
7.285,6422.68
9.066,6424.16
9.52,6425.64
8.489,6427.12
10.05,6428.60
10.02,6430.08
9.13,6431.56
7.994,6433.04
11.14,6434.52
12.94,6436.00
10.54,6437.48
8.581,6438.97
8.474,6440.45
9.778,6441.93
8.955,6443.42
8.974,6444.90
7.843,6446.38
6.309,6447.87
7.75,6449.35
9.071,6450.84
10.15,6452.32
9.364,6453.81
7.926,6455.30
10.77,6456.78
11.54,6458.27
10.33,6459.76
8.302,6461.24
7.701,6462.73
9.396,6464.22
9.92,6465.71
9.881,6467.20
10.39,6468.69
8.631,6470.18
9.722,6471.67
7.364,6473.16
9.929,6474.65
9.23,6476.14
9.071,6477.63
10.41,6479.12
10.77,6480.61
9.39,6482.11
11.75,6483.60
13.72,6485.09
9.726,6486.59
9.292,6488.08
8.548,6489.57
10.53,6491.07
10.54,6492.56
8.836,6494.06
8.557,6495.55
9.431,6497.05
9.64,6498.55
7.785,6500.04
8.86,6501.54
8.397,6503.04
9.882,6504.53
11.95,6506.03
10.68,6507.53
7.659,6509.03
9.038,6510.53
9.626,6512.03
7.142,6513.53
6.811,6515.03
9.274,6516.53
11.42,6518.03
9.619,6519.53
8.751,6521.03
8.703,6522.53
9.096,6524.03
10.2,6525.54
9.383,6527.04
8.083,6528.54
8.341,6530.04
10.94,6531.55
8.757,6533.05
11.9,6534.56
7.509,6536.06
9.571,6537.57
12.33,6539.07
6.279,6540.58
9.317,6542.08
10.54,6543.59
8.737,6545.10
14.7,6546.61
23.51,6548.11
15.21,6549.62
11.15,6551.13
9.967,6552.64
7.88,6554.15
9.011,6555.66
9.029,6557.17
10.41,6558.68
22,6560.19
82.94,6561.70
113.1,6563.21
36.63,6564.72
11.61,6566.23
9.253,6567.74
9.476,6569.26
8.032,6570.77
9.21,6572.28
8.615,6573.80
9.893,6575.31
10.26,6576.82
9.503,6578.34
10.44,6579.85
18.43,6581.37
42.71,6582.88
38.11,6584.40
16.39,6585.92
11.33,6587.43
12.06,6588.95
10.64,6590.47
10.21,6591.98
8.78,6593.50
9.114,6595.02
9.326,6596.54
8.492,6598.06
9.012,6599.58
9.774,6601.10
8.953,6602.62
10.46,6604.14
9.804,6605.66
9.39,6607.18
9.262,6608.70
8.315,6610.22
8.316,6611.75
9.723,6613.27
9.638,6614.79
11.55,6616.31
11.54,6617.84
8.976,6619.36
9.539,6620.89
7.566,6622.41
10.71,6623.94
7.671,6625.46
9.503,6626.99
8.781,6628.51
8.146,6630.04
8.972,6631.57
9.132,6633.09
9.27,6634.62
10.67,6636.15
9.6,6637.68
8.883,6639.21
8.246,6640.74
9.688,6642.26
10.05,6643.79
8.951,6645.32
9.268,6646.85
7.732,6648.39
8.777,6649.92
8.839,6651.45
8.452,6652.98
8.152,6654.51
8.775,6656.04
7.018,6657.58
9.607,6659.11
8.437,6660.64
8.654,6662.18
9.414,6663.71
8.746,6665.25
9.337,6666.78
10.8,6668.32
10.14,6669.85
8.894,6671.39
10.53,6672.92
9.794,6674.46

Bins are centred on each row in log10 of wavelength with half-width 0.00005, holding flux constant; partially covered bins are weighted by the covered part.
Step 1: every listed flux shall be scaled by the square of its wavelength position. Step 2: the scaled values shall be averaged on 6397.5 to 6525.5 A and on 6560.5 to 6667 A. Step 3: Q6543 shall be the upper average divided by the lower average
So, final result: 1.51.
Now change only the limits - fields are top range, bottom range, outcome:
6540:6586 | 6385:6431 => 2.29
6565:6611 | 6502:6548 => 1.31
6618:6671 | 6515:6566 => 0.56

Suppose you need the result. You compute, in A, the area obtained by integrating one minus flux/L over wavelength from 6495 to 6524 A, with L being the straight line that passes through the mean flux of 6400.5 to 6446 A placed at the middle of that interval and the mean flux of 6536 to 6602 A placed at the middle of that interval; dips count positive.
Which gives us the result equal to 9.8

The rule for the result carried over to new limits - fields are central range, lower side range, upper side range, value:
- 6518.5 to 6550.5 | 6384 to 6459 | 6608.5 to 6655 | -4.8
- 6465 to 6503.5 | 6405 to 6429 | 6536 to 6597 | 9.7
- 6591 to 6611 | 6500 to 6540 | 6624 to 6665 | -0.6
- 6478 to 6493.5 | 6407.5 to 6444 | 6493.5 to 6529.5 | -2.0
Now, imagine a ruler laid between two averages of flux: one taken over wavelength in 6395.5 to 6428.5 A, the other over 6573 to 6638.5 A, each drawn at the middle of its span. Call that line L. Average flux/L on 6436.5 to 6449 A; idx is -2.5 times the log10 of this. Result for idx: 0.06 mag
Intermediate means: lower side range 8.88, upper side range 11.4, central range 8.74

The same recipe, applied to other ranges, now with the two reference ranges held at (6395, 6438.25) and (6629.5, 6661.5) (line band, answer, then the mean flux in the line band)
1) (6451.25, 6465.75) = -0.04 mag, 9.51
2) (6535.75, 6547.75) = -0.15 mag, 10.4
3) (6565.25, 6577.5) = -0.12 mag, 10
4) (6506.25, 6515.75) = 0.05 mag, 8.69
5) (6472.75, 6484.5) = -0.09 mag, 9.86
